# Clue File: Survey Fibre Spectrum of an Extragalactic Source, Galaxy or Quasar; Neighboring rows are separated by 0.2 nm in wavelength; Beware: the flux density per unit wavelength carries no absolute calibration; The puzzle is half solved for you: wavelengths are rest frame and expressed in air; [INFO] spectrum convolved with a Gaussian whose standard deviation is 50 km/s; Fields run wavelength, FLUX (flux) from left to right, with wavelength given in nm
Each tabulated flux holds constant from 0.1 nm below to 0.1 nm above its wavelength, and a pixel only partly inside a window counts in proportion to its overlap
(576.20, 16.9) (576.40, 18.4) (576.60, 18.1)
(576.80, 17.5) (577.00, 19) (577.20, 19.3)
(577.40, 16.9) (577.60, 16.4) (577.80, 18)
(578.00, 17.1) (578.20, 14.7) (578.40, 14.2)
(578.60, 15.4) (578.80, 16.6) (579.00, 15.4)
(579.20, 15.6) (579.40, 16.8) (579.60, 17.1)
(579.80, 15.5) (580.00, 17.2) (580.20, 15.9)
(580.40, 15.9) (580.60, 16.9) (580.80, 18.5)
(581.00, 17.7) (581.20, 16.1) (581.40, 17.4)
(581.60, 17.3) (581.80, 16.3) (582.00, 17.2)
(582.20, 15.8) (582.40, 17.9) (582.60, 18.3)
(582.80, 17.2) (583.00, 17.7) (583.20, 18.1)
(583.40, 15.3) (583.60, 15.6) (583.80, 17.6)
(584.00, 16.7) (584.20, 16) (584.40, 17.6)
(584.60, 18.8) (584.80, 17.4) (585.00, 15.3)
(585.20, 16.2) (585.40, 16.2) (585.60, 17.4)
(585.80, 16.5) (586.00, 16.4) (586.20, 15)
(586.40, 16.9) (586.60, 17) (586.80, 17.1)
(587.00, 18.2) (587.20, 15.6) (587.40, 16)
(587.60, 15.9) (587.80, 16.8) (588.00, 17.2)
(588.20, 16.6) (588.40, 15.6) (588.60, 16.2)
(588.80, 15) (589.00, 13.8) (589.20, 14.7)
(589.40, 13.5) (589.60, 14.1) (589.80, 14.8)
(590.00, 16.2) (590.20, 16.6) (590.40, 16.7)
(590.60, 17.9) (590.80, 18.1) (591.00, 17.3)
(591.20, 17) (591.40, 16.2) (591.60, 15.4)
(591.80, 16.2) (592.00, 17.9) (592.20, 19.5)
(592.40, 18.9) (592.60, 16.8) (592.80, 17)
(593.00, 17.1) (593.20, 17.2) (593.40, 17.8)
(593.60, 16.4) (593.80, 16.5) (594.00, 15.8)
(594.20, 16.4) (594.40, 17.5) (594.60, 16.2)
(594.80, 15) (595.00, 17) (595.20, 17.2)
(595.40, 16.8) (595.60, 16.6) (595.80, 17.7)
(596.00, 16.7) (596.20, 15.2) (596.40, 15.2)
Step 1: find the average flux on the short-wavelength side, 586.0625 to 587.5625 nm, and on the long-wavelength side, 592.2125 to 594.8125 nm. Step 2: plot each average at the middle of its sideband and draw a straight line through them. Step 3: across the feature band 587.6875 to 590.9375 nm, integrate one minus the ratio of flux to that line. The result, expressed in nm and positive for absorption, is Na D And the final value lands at 0.16 nm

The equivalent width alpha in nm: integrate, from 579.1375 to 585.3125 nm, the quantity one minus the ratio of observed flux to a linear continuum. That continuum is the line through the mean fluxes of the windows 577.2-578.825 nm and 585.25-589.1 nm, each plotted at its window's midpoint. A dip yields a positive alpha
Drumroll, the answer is -0.21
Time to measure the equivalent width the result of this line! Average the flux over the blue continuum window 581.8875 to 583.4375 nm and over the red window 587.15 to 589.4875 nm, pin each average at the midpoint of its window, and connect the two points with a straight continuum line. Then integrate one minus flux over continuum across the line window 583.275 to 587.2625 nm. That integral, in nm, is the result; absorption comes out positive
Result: -0.04 nm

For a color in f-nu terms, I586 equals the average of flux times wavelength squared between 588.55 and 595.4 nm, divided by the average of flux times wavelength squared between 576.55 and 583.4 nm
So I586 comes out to 1.02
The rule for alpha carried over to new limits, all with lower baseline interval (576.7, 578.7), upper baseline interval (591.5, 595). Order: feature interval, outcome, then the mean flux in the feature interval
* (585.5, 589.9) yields 0.25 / 15.9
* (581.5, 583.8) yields -0.02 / 17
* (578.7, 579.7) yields 0.03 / 16.3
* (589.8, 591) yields 0.00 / 16.9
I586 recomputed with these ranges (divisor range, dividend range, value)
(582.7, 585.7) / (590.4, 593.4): 1.05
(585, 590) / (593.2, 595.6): 1.07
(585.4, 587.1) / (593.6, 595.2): 1.00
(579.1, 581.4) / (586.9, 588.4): 1.02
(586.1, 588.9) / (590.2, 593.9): 1.07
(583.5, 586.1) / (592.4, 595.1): 1.03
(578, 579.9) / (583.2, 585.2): 1.08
